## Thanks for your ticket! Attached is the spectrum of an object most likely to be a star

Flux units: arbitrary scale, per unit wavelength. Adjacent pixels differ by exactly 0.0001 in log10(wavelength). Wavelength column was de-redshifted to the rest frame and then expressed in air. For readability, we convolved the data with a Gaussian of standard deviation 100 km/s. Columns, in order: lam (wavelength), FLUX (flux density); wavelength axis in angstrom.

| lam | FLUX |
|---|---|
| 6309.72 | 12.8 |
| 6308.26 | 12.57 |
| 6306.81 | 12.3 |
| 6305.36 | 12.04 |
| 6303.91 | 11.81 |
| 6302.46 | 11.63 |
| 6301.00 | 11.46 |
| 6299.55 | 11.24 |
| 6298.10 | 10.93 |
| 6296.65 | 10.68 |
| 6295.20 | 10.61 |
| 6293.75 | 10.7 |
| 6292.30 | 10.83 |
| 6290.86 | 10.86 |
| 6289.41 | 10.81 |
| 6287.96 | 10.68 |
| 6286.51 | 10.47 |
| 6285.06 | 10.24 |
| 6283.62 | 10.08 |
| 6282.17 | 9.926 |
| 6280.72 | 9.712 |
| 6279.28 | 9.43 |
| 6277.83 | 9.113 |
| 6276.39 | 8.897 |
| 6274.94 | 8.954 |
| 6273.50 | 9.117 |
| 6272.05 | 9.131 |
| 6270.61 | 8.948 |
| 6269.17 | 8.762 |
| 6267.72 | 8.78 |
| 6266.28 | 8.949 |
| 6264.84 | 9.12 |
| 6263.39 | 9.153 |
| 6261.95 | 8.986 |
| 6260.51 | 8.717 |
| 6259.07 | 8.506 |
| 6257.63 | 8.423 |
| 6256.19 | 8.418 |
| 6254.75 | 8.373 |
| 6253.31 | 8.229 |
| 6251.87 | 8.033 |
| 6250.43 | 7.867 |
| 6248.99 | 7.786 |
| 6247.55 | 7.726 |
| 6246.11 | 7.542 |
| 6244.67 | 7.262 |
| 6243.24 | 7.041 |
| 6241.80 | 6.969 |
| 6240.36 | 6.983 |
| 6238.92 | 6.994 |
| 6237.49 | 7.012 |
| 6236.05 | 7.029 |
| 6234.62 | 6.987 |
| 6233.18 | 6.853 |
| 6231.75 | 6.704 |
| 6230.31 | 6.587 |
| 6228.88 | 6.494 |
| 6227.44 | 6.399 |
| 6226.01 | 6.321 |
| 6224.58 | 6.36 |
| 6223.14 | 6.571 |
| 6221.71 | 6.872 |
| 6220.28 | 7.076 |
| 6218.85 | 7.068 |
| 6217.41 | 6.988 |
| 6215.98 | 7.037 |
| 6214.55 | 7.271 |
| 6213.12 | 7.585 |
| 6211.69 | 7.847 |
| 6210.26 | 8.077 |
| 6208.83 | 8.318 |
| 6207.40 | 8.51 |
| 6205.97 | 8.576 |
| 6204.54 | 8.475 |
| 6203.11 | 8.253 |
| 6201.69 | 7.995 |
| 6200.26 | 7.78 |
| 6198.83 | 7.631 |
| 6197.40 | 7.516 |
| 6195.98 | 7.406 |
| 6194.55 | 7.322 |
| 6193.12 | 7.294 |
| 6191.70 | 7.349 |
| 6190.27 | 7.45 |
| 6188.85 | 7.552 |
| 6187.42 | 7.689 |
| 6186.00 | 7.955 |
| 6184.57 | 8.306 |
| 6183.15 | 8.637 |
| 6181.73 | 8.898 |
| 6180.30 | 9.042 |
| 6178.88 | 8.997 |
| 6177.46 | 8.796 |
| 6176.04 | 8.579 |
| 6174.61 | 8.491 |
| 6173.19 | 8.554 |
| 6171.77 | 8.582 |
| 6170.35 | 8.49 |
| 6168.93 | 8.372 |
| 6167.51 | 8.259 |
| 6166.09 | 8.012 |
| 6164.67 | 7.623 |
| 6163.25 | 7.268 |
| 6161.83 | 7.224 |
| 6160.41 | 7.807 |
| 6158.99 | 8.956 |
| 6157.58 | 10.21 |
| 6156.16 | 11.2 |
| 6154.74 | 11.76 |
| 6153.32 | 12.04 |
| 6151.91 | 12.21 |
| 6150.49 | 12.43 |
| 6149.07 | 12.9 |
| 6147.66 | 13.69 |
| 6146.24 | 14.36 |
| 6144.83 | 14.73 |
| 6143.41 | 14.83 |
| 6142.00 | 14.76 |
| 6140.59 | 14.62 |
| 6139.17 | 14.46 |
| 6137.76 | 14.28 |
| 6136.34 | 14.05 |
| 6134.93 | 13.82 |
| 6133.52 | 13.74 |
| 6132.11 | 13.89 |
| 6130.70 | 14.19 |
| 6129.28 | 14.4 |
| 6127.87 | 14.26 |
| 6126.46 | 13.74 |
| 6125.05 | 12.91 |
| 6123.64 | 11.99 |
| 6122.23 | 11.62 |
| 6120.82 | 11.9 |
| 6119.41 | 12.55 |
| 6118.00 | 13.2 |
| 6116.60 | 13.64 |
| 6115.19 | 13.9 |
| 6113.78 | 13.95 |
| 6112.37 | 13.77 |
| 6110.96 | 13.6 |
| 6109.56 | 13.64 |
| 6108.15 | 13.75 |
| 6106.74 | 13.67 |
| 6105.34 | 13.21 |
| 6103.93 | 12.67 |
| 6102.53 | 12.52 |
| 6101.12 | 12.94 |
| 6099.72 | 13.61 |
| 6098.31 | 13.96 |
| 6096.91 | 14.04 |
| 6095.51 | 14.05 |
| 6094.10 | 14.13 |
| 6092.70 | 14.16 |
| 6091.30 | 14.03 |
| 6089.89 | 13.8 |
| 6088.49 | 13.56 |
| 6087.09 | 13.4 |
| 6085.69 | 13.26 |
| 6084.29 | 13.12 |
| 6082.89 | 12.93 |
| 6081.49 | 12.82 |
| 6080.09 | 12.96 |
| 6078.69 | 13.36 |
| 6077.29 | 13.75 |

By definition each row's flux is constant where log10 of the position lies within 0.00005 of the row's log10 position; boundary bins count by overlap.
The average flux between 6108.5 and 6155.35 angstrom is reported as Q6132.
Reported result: 13.5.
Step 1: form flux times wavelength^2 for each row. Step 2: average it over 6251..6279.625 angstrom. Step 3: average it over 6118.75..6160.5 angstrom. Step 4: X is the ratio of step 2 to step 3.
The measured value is 0.7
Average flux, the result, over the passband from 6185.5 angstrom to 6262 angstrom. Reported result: 7.51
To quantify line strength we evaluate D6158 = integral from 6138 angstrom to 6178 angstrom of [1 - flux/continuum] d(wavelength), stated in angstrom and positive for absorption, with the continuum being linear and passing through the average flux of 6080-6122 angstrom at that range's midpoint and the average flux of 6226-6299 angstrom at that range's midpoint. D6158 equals 3.6 angstrom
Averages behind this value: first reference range 13.4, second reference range 8.64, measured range 10.7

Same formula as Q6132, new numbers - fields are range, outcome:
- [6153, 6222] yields 8.21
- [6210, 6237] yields 6.93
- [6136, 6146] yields 14.5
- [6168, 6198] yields 8.16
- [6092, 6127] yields 13.3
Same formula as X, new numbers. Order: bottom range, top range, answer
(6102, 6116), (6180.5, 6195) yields 0.60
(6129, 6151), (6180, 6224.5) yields 0.56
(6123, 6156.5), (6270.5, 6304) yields 0.79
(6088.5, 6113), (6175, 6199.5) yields 0.61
